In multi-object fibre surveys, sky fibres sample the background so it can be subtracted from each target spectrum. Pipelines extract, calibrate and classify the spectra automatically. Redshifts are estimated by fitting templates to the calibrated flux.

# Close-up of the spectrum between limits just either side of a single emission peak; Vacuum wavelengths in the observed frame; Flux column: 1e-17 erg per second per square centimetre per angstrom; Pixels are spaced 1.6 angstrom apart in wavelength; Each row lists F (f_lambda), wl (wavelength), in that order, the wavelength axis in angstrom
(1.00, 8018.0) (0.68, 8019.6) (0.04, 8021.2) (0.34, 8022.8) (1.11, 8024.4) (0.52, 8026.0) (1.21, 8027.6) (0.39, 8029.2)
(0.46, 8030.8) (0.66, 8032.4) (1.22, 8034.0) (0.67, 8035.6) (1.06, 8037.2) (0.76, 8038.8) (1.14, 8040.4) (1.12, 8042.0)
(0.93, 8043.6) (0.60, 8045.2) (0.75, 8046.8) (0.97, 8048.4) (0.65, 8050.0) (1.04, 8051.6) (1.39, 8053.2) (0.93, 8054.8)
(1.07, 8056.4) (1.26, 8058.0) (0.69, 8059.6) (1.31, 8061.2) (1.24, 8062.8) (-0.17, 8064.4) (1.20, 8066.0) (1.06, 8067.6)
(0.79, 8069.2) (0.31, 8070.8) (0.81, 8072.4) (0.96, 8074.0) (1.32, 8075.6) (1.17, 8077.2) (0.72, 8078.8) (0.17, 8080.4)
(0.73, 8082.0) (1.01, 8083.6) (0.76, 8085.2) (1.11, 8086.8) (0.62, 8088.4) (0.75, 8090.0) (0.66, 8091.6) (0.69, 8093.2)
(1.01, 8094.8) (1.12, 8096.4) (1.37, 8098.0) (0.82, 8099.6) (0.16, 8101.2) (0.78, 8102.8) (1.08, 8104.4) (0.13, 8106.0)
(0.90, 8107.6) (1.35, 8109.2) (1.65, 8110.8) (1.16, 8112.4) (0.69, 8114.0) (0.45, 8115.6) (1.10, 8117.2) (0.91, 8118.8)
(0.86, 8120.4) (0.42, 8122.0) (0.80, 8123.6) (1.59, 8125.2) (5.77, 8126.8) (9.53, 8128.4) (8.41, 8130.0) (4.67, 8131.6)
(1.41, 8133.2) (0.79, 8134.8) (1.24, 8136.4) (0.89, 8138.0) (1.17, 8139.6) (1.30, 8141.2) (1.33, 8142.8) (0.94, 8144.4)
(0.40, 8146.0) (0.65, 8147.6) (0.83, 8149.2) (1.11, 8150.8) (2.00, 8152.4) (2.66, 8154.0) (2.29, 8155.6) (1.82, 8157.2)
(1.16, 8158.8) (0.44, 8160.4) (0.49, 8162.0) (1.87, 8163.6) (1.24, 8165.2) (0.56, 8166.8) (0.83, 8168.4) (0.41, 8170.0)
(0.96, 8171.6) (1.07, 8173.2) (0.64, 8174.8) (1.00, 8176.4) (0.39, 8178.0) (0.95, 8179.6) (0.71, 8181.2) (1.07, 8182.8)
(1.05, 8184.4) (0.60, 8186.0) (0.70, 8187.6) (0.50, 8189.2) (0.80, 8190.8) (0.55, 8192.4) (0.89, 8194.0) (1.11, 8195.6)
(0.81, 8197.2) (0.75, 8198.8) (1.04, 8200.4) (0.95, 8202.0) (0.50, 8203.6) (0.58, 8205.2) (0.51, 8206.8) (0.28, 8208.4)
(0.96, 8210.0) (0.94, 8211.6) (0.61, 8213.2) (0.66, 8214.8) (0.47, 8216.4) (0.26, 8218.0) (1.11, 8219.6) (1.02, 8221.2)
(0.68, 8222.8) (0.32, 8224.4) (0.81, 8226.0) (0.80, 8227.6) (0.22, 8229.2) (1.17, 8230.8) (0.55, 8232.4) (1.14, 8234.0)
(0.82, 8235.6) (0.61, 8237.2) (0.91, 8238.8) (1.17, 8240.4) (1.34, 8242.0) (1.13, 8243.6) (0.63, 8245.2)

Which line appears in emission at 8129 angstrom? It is Halpha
